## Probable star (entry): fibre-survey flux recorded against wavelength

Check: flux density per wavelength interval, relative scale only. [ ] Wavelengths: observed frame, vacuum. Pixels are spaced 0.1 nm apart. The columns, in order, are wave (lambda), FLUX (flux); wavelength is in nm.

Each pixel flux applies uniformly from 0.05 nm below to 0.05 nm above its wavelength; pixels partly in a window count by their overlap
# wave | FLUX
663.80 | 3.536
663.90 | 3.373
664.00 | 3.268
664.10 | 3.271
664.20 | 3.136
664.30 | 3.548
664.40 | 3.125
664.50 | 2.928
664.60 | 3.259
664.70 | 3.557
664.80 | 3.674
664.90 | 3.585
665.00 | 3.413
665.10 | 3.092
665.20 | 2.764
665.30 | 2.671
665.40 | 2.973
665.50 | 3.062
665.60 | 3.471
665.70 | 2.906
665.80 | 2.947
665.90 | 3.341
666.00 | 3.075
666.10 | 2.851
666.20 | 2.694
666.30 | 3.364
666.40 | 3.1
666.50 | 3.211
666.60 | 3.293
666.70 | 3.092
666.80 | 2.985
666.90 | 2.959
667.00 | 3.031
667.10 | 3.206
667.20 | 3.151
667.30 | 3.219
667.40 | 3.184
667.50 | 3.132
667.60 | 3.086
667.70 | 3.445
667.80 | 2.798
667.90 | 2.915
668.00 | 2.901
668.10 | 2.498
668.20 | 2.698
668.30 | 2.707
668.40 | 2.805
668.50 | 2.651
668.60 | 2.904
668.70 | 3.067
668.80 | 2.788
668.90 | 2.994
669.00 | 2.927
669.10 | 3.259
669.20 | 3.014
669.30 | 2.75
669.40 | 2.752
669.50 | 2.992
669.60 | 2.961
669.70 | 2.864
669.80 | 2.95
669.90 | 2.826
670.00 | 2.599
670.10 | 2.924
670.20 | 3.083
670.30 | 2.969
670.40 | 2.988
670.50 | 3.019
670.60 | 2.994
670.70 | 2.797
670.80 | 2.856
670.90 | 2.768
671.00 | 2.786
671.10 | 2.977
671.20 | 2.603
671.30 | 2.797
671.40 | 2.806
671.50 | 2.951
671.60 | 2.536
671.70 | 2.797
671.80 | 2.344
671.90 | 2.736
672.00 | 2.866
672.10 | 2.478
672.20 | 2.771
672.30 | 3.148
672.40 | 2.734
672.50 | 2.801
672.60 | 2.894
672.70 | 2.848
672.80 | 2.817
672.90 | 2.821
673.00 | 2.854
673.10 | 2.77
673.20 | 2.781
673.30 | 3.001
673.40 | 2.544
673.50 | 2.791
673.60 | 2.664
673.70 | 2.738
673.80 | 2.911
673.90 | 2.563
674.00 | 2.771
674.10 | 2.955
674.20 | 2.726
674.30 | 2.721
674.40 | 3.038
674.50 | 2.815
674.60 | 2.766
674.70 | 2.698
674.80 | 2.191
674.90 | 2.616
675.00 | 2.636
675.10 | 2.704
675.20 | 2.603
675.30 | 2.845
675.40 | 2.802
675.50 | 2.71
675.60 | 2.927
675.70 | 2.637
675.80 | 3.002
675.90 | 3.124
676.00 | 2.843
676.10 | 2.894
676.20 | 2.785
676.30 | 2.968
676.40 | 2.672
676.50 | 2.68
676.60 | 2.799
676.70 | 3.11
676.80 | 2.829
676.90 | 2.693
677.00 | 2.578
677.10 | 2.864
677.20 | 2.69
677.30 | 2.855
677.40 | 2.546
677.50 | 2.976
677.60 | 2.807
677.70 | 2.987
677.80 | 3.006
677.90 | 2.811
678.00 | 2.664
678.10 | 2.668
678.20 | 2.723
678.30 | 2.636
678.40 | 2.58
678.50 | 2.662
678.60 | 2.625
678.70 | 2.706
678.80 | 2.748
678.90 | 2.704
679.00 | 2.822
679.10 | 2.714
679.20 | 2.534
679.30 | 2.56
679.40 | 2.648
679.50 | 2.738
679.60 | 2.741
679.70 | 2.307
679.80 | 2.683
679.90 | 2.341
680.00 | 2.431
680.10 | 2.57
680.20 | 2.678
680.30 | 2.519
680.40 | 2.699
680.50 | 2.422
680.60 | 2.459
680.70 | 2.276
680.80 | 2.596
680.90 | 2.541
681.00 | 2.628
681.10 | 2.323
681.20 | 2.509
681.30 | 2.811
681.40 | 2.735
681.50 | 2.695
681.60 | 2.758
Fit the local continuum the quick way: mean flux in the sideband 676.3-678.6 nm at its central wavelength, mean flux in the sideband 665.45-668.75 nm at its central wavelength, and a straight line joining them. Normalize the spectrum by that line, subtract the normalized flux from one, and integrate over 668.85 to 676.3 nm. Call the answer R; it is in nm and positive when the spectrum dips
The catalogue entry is 0.19 nm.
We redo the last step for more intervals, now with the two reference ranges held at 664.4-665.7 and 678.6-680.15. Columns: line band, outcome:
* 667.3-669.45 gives 0.093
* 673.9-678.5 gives -0.051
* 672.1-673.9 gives 0.045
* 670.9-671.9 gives 0.068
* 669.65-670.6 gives 0.022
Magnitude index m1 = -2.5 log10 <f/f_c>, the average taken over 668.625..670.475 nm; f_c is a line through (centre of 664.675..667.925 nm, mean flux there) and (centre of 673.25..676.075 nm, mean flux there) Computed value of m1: 0.02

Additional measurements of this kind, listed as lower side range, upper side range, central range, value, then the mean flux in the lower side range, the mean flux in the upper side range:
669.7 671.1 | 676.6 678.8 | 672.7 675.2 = 0.03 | 2.89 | 2.76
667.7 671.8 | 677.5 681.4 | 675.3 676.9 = -0.05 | 2.86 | 2.63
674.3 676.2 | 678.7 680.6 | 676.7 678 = -0.05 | 2.77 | 2.6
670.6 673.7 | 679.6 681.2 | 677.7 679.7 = -0.06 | 2.78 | 2.51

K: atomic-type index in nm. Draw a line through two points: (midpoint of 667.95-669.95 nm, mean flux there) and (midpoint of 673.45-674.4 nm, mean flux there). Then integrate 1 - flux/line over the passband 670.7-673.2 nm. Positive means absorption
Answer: 0.03 nm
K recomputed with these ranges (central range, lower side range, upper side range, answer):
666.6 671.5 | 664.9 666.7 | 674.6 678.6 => 0.10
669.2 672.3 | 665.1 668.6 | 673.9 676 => 0.07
